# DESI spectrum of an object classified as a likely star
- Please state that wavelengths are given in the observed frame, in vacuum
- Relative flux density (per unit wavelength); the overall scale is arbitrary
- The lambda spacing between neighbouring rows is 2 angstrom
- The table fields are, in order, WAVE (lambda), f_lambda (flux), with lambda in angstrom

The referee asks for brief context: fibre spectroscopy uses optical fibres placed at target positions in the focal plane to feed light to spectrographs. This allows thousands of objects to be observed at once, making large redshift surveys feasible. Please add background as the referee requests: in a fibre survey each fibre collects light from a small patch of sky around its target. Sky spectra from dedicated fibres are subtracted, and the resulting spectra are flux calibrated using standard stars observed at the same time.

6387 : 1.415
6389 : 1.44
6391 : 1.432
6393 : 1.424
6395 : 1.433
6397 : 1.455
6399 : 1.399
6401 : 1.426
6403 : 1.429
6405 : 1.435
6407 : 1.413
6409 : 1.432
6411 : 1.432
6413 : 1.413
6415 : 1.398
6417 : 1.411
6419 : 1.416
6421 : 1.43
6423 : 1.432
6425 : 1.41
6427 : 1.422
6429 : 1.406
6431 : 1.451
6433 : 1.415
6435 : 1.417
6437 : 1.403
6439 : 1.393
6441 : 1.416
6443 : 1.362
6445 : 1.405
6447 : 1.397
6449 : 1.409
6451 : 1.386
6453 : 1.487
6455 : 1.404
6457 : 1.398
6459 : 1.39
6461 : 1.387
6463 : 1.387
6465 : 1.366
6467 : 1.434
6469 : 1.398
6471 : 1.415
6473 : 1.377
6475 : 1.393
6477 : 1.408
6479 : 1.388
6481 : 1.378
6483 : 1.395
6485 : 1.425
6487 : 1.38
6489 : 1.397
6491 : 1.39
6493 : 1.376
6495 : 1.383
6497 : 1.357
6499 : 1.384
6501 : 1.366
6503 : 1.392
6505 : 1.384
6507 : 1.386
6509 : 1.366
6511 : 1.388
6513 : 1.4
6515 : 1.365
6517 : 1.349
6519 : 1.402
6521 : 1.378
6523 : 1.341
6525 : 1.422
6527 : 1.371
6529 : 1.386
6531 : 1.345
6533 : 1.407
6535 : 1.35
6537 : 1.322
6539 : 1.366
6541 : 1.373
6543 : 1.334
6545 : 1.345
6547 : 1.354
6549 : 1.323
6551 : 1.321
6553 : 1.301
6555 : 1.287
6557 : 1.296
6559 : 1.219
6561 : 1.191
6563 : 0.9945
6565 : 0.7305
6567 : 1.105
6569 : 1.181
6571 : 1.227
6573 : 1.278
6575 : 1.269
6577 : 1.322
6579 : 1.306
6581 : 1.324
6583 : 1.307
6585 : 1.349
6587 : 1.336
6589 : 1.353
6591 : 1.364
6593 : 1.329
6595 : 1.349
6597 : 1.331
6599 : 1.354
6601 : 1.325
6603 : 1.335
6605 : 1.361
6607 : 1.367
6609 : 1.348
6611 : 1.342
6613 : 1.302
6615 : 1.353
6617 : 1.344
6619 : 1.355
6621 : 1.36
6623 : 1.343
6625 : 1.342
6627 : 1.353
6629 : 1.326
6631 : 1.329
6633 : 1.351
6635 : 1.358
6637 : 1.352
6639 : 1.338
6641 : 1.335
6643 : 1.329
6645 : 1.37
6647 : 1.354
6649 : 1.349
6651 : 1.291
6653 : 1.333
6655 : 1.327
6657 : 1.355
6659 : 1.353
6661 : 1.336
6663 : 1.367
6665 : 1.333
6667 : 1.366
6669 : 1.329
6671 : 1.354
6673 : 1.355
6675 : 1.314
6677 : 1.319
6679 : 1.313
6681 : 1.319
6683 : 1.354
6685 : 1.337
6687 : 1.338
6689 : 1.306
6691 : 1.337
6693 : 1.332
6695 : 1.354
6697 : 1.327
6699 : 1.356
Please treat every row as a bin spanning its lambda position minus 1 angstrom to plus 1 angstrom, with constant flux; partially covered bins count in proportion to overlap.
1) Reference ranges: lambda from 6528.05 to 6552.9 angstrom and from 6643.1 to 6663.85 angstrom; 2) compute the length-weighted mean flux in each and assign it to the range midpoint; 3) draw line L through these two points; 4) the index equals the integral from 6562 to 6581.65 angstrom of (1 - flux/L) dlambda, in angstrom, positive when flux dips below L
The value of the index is 2.58 angstrom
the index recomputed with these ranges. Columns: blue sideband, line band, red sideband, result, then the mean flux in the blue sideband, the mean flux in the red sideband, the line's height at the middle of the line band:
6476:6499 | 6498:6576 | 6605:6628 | 3.7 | 1.39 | 1.35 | 1.37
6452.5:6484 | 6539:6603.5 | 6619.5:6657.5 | 4.2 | 1.4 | 1.34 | 1.36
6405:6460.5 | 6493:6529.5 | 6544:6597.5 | -1.4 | 1.41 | 1.26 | 1.33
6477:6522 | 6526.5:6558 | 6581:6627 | 0.6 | 1.38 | 1.34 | 1.37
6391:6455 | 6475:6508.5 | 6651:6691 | 0.2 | 1.42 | 1.34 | 1.4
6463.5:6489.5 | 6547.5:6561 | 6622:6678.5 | 0.8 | 1.4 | 1.34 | 1.37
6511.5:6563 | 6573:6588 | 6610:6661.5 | 0.3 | 1.34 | 1.34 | 1.34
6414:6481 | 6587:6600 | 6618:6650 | 0.1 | 1.41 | 1.35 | 1.36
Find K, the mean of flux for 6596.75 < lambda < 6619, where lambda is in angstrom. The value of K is 1.34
